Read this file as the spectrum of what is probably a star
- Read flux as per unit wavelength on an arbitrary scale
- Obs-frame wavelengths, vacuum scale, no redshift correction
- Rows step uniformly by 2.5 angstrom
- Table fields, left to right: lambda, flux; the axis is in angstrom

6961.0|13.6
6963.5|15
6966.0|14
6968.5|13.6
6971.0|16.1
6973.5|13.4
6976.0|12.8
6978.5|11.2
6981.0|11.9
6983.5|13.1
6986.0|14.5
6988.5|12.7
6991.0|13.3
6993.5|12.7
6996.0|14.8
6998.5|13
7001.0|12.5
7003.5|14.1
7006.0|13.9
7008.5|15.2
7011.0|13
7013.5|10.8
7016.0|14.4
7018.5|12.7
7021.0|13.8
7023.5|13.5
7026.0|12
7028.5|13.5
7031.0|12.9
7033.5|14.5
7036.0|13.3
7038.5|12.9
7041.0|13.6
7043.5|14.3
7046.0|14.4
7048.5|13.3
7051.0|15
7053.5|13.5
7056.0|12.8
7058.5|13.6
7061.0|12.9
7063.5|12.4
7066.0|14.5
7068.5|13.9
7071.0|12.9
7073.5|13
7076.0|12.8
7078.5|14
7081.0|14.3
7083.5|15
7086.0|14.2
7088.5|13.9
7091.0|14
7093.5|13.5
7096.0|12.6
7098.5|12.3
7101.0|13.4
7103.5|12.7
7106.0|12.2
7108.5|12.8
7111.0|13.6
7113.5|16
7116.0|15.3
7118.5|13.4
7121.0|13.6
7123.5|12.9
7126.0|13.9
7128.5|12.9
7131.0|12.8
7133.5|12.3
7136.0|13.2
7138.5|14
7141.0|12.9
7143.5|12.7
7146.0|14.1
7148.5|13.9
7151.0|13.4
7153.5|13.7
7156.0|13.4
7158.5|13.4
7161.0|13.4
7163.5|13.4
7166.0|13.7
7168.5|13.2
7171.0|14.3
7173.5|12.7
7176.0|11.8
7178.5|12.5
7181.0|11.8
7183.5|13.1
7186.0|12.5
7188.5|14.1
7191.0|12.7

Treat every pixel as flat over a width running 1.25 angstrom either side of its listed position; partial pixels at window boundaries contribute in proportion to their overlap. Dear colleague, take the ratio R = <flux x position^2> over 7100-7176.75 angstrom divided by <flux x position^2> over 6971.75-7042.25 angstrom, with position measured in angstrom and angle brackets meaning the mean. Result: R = 1.1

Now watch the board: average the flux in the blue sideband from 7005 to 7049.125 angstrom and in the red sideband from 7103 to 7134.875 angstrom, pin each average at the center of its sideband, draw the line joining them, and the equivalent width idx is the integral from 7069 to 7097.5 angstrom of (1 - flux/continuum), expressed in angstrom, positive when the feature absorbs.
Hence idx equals -0.5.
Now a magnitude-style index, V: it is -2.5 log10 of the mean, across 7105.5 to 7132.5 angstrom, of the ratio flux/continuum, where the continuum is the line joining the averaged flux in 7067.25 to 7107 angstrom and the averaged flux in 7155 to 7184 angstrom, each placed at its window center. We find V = -0.03 mag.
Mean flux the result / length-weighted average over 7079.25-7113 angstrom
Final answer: 13.5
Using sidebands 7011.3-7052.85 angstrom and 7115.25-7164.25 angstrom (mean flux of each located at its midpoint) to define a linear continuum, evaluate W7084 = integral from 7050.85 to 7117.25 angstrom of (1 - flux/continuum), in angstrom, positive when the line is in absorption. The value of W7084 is -0.8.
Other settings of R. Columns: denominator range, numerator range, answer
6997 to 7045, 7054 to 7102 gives 1.02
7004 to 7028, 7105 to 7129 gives 1.06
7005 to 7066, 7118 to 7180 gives 1.02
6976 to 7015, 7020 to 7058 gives 1.05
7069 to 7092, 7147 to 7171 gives 1.00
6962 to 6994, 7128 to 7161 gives 1.04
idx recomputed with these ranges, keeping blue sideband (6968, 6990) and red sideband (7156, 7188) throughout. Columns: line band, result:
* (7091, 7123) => -0.9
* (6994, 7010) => -0.8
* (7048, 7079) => -0.6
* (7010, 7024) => 0.2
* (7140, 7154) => -0.4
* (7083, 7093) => -0.8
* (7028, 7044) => -0.4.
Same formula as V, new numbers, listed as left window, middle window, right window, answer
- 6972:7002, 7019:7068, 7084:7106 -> -0.03 mag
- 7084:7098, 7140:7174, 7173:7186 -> -0.06 mag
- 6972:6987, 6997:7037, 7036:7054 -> 0.01 mag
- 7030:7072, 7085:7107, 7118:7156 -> 0.02 mag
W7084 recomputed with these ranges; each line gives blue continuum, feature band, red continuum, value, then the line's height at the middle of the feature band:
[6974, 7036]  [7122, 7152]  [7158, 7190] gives -0.4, 13.1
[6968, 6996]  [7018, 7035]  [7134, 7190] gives -0.1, 13.3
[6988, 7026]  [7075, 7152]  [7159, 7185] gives -2.3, 13.1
